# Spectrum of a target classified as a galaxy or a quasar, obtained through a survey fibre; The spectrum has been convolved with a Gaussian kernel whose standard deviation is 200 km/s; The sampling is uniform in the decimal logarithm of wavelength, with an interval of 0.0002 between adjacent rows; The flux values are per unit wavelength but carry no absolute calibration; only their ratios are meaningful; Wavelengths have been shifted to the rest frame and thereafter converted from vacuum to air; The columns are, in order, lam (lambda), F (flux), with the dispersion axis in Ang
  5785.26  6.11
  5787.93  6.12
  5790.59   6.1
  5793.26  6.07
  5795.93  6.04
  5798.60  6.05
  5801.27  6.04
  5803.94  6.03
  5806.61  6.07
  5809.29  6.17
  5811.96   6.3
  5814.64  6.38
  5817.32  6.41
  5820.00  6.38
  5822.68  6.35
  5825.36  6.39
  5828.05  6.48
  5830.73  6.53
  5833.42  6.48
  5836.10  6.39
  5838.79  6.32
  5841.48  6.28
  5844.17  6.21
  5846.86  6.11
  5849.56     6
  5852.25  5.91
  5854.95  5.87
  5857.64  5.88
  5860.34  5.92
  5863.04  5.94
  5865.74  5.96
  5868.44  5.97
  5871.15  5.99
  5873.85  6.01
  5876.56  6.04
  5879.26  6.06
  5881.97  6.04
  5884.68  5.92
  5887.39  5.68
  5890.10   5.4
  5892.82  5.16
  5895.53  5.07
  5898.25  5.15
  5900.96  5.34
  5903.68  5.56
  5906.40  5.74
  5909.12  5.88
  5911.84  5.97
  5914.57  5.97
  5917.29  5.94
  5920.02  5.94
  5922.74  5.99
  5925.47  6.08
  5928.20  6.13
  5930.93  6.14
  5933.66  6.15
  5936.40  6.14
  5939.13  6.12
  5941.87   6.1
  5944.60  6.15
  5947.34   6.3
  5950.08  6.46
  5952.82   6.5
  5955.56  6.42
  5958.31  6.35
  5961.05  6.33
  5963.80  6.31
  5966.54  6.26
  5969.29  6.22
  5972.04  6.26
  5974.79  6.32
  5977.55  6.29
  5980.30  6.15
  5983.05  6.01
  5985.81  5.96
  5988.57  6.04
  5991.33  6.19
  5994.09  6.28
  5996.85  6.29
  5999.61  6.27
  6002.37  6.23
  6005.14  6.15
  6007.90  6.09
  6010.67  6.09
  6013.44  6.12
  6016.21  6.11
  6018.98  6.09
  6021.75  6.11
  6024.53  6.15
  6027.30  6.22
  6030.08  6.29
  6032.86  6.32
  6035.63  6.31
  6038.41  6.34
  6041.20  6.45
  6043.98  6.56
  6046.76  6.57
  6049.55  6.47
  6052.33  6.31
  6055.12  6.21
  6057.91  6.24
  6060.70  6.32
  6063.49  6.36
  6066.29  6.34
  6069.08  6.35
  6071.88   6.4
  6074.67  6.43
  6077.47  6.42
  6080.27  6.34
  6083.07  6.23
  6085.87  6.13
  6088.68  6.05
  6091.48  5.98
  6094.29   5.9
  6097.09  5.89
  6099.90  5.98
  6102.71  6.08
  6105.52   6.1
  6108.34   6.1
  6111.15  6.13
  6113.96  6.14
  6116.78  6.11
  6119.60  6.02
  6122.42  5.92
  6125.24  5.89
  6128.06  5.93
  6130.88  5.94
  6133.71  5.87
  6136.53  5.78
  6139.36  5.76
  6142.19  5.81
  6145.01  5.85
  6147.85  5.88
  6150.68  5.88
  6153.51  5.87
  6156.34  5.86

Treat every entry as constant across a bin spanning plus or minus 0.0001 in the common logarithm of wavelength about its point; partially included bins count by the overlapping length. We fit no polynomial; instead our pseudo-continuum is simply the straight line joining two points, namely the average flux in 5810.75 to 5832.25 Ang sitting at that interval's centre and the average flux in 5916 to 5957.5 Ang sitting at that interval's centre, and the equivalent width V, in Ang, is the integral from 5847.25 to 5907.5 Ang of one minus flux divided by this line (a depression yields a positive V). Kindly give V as 5.1 Ang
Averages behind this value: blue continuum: 6.4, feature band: 5.76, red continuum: 6.17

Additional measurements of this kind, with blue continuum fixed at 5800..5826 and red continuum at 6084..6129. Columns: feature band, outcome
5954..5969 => -0.5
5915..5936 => 0.4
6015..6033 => -0.3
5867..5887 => 0.7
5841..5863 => 0.8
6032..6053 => -1.2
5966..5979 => -0.3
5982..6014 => -0.2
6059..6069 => -0.5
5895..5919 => 2.1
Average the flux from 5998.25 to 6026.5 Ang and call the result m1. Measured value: 6.14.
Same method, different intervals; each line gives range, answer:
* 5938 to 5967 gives 6.3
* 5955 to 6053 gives 6.25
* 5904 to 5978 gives 6.16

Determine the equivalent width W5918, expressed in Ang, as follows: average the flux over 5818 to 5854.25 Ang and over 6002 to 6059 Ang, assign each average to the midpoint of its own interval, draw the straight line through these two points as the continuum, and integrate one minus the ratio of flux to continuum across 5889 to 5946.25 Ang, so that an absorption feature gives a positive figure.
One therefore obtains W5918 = 4.2 Ang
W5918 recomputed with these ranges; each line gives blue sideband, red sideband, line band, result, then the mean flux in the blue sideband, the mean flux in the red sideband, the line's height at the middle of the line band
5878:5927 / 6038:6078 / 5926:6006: -3.2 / 5.72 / 6.38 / 5.99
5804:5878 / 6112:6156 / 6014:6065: -2.6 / 6.17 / 5.91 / 6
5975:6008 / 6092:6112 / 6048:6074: -1.1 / 6.17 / 6.02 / 6.08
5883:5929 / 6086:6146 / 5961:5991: -2.1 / 5.7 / 5.97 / 5.79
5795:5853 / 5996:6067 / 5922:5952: 0.4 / 6.25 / 6.27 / 6.26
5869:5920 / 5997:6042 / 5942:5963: -1.4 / 5.73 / 6.21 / 5.95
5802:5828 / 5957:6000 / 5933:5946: 0.2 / 6.28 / 6.22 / 6.23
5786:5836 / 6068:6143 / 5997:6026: -0.1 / 6.25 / 6.06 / 6.12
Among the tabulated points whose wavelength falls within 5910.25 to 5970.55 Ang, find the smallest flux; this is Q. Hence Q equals 5.94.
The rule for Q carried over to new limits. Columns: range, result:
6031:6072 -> 6.21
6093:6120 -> 5.89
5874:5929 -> 5.07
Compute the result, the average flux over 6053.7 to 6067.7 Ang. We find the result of 6.29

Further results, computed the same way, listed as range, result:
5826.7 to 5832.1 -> 6.5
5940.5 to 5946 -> 6.13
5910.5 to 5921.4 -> 5.96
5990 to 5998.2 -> 6.25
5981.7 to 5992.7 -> 6.05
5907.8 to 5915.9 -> 5.94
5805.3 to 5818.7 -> 6.26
